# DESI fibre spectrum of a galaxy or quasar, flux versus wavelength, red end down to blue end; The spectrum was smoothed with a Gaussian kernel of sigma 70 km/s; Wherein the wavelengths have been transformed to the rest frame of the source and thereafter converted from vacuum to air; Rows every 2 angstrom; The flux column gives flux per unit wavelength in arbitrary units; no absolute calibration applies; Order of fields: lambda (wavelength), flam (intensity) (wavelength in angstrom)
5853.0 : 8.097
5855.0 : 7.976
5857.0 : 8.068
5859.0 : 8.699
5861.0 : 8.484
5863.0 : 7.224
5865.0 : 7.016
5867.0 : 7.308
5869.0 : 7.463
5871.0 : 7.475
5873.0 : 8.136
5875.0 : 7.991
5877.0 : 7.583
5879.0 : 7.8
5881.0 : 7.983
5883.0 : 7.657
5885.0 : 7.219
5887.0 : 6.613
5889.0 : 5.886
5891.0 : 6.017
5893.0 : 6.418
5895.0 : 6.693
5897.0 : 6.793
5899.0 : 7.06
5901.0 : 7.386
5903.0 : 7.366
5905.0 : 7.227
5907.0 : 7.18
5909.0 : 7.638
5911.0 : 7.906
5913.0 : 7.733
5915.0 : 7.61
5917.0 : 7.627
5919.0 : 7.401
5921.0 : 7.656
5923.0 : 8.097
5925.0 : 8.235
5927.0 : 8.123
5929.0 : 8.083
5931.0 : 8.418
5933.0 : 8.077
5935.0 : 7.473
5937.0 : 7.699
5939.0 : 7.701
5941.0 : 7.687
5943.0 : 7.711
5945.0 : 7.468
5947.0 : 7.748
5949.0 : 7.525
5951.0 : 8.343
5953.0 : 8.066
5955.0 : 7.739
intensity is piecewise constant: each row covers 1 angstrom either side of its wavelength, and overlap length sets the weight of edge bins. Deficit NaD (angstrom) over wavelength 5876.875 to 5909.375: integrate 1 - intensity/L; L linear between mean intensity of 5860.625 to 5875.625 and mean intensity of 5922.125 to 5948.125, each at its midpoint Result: 2.7 angstrom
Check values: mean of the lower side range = 7.59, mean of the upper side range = 7.88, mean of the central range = 7.07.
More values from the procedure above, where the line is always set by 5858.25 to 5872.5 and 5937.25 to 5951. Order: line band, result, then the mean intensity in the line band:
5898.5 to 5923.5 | 0.50 angstrom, 7.53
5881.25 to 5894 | 1.59 angstrom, 6.71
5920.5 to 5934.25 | -0.74 angstrom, 8.1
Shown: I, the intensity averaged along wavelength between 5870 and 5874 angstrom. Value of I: 7.81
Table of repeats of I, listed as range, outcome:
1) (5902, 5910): 7.35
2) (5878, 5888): 7.45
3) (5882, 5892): 6.68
